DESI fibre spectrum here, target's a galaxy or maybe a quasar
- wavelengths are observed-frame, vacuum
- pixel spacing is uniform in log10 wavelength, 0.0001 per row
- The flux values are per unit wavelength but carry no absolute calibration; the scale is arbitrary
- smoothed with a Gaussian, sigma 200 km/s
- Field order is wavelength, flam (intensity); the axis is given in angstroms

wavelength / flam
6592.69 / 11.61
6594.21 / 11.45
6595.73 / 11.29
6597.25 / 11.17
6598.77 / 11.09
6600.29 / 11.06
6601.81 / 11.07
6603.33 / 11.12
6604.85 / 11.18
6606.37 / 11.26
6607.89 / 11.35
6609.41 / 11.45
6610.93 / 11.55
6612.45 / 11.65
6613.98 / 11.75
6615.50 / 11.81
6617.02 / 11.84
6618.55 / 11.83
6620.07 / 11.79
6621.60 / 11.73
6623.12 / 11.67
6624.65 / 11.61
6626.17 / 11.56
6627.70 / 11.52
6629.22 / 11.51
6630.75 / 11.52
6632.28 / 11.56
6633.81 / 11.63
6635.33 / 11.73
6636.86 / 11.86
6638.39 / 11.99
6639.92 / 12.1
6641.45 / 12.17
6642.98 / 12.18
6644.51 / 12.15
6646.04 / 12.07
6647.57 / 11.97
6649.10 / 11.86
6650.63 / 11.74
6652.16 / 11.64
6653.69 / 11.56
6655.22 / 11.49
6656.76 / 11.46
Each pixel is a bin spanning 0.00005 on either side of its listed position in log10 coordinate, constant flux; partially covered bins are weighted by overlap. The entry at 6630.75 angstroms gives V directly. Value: 11.52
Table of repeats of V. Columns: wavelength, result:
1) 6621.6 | 11.73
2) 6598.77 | 11.09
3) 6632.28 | 11.56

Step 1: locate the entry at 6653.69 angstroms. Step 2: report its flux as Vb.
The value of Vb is 11.56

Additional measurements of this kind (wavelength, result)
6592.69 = 11.61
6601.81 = 11.07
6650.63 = 11.74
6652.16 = 11.64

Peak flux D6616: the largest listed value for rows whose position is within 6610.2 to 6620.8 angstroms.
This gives 11.84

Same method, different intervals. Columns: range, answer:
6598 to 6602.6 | 11.09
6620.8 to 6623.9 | 11.73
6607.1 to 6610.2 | 11.45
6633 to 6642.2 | 12.17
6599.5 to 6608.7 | 11.35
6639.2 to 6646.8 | 12.18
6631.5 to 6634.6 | 11.63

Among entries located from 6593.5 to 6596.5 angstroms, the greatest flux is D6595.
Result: 11.45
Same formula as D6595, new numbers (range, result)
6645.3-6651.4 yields 12.07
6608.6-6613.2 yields 11.65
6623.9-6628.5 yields 11.61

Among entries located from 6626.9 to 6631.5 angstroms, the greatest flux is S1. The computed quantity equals 11.52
